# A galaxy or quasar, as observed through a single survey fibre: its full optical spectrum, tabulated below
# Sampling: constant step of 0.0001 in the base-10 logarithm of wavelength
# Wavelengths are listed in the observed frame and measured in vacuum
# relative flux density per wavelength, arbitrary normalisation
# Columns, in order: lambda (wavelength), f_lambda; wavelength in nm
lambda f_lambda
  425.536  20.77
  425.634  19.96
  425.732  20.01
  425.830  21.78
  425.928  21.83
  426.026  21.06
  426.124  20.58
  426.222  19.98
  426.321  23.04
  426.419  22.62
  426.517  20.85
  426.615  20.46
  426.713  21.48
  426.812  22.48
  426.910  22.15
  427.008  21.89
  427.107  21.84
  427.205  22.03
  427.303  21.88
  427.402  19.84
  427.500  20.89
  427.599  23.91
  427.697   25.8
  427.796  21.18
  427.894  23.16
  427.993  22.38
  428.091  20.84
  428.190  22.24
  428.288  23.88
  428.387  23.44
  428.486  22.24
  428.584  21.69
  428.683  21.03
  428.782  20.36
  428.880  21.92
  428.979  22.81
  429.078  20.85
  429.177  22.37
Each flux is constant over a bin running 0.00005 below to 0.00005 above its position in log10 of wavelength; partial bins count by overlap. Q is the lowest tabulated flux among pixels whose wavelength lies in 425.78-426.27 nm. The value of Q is 19.98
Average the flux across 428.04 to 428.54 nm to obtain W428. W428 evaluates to 22.6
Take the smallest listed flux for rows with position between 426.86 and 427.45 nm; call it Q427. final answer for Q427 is 19.84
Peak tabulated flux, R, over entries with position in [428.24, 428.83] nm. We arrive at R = 23.88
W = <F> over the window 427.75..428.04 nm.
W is 22.3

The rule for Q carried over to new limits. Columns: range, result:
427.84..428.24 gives 20.84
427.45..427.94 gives 20.89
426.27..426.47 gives 22.62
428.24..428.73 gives 21.03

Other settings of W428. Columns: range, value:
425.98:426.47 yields 21.4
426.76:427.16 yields 22.1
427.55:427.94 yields 23.5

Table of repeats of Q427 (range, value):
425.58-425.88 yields 19.96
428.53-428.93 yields 20.36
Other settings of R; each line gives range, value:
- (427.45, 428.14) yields 25.8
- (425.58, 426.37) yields 23.04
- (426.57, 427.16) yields 22.48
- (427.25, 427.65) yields 23.91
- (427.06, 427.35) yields 22.03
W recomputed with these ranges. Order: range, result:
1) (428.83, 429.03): 22.4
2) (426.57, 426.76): 21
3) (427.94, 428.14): 21.6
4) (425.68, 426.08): 21.2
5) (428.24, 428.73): 22.4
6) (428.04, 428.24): 21.6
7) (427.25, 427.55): 20.9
